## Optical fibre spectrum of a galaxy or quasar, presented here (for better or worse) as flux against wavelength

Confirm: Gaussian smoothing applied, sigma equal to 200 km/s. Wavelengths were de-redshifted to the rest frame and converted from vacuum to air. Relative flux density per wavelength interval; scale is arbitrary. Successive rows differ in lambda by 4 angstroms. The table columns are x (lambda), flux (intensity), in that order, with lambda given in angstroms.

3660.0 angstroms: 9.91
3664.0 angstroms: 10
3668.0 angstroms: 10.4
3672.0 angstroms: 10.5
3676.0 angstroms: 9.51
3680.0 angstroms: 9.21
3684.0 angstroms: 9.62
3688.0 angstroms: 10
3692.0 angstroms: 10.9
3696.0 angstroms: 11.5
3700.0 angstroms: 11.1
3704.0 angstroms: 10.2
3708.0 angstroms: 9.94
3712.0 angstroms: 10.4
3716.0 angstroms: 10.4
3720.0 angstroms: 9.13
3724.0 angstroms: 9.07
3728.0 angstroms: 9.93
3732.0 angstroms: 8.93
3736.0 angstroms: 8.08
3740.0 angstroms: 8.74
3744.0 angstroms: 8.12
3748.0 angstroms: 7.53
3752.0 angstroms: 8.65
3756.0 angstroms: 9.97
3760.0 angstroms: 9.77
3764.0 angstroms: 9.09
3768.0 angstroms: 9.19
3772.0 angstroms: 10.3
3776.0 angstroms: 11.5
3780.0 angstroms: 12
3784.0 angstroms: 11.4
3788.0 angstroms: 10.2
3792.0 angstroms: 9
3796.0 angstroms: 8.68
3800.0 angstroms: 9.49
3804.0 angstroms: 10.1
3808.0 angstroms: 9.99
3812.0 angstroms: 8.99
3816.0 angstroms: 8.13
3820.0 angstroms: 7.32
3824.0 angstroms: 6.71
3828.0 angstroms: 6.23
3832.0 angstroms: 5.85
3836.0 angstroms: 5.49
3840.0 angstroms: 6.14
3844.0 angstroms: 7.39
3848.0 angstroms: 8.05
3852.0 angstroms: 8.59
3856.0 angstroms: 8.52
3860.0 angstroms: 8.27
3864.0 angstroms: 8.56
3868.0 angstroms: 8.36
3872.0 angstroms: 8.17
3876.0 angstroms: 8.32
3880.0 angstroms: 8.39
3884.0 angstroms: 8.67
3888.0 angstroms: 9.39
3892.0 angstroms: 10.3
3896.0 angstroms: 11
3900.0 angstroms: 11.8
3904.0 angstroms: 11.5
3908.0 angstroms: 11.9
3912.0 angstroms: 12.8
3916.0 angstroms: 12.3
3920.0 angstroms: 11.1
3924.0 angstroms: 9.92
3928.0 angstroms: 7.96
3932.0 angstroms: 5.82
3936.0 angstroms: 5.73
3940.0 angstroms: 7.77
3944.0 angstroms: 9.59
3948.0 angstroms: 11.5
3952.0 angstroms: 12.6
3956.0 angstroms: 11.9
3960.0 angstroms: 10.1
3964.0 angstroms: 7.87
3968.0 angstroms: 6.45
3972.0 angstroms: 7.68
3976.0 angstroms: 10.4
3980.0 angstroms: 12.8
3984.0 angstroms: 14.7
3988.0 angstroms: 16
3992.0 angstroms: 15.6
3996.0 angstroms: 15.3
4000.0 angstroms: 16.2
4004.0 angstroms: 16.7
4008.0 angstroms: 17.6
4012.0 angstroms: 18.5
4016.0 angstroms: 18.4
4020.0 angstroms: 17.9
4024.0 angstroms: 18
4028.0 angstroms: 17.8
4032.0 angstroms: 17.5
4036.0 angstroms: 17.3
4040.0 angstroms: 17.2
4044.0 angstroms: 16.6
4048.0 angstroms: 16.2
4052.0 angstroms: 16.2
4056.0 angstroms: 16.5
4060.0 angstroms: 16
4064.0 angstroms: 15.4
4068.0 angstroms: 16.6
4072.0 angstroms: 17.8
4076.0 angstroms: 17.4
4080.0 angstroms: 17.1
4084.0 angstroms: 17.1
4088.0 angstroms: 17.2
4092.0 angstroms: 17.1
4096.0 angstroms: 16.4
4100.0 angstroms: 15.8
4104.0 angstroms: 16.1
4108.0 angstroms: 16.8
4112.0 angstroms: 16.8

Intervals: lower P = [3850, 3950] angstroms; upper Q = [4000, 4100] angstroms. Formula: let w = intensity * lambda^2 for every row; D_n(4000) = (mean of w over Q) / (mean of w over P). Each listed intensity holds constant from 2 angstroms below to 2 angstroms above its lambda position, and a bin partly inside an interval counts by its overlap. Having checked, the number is 1.95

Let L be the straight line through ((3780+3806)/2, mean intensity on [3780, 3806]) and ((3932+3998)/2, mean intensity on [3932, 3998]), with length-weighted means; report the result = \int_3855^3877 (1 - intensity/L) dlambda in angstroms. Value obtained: 4.2 angstroms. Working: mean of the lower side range 9.98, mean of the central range 8.36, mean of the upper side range 10.8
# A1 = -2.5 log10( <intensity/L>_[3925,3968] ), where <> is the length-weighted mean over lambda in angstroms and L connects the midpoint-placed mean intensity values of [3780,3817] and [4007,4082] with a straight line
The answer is 0.499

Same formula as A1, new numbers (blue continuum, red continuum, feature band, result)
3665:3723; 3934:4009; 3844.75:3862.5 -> 0.32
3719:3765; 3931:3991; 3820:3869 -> 0.29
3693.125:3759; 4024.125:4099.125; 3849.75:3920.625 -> 0.30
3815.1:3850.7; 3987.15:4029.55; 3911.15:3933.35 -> 0.20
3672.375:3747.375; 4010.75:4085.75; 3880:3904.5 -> 0.32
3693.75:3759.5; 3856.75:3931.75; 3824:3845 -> 0.48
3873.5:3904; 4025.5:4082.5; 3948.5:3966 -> 0.18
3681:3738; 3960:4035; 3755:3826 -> 0.18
